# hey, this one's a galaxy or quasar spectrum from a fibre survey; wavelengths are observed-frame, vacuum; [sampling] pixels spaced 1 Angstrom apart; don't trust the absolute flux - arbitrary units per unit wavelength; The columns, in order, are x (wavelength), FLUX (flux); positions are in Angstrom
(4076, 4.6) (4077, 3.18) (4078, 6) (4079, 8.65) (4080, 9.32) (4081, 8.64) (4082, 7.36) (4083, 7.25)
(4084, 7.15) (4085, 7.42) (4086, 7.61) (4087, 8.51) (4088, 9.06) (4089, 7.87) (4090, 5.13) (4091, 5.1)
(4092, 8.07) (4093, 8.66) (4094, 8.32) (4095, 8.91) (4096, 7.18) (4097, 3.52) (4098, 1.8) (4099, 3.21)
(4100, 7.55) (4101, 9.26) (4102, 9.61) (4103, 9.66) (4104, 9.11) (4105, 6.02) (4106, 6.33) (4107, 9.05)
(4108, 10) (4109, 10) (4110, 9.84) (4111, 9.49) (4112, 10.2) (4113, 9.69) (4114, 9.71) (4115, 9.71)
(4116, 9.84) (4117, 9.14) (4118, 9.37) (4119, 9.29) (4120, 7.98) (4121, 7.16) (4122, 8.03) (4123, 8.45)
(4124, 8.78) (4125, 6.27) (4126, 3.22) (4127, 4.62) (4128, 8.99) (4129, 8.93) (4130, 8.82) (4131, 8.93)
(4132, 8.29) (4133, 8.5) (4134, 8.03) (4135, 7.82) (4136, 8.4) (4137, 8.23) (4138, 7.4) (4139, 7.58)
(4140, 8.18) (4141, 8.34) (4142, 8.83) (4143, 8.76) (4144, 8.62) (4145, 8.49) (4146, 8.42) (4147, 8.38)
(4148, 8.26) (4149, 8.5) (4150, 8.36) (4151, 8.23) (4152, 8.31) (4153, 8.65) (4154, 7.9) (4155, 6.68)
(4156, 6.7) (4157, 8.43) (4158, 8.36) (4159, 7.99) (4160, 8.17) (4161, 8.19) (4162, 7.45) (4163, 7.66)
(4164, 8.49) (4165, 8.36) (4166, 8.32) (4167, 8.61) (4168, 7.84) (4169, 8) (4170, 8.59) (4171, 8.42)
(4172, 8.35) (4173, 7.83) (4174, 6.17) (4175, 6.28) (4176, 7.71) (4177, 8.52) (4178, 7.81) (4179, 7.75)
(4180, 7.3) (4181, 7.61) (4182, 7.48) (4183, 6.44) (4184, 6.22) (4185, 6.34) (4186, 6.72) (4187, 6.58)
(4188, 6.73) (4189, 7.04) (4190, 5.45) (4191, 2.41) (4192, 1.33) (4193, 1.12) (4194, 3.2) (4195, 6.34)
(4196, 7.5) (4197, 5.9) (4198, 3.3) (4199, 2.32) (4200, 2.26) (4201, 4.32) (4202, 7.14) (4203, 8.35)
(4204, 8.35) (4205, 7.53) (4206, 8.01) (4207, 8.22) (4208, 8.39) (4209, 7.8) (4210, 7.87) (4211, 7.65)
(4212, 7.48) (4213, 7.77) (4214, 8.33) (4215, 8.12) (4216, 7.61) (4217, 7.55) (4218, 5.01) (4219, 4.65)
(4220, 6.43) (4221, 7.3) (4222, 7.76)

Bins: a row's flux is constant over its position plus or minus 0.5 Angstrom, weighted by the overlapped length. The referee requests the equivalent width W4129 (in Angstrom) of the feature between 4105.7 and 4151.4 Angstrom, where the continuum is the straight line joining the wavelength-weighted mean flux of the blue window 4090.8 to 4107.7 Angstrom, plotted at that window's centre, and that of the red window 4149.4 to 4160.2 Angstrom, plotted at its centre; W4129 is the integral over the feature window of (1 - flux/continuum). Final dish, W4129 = -4.98 Angstrom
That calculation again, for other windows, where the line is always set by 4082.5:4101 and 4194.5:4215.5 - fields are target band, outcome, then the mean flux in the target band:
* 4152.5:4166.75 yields -2.37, 7.97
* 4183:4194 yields 2.97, 4.98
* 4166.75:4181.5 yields -2.05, 7.77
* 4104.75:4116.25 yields -3.96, 9.21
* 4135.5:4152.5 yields -3.67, 8.31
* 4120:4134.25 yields -1.67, 7.65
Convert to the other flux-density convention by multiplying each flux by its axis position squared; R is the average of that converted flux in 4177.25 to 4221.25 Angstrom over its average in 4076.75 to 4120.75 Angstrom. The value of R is 0.84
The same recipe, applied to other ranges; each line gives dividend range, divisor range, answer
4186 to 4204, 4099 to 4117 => 0.57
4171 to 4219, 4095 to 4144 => 0.83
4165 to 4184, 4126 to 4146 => 0.97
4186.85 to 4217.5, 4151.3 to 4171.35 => 0.78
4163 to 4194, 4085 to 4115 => 0.89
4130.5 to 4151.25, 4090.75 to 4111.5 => 1.10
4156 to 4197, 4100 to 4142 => 0.85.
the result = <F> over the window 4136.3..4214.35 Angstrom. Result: 7.22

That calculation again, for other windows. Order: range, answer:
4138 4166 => 8.15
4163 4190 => 7.48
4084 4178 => 8.01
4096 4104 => 6.59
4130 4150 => 8.33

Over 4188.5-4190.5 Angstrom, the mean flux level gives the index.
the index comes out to 6.25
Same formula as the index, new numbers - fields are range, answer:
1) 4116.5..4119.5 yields 9.27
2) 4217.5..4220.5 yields 5.36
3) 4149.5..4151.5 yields 8.29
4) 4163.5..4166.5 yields 8.39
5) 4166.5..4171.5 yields 8.29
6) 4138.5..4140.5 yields 7.88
